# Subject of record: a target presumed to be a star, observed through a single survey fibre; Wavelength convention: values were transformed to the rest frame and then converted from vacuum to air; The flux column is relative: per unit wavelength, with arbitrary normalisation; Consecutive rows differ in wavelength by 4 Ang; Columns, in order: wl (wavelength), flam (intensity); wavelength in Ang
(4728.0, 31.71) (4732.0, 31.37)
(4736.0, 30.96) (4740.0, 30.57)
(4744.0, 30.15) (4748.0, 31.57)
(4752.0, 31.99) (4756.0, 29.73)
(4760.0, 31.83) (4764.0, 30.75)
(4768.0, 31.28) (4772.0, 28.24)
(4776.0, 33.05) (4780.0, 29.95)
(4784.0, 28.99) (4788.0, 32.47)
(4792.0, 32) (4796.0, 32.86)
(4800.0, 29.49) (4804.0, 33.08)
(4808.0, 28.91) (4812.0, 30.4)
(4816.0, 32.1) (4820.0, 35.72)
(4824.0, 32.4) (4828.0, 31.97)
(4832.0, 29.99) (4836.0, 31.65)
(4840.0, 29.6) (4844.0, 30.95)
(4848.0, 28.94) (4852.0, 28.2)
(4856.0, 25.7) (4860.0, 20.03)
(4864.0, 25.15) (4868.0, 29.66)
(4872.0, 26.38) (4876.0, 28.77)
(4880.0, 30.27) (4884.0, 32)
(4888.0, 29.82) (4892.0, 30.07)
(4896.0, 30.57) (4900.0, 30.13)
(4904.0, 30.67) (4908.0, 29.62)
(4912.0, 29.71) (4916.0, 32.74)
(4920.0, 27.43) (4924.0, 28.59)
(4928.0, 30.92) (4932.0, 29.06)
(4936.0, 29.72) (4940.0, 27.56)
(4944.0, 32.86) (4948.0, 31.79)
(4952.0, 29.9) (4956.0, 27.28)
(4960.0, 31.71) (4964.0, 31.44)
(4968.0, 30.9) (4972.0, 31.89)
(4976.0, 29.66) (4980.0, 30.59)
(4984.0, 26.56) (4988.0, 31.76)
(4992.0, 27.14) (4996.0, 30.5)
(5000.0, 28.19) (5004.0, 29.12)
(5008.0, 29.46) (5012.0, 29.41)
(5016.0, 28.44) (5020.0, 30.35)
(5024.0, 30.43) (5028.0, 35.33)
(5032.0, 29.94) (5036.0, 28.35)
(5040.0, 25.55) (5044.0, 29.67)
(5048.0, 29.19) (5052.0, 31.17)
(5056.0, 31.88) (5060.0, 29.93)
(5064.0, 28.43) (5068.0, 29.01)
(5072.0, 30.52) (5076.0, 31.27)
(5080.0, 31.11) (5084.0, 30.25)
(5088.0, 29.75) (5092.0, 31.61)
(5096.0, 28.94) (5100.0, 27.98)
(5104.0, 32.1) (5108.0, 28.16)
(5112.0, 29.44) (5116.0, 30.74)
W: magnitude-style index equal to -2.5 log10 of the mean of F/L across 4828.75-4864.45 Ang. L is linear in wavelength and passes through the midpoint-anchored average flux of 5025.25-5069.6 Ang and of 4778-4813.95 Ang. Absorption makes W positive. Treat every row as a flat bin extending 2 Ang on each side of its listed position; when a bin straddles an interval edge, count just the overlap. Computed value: 0.10 mag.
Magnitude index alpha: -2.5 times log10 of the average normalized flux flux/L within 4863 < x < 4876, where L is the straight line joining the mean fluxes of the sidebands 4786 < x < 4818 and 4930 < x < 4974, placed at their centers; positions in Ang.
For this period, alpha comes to 0.13 mag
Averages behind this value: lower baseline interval 31.4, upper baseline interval 30.4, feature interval 27.5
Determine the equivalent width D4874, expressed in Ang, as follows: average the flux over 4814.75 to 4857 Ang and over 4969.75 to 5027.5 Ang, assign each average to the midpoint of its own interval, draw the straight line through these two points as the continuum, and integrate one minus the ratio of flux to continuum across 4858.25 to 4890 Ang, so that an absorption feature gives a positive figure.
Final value 2.8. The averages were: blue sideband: 30.7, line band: 27.8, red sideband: 29.7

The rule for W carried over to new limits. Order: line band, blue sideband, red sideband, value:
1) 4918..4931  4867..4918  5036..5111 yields 0.037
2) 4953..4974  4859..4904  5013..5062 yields -0.044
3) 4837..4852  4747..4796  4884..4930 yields 0.029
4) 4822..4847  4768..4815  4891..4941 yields -0.017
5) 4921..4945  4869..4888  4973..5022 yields -0.007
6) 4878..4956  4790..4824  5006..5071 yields 0.027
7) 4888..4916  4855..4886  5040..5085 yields -0.096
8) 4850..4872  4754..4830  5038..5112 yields 0.197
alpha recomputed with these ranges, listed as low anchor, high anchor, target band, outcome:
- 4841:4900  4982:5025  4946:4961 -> -0.04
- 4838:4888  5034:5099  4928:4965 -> -0.05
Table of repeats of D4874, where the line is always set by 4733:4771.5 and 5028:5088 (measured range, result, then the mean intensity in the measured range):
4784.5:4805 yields -0.64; 31.7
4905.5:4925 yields 0.43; 29.7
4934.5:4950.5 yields -0.11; 30.5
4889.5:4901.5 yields 0.07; 30.2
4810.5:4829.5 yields -1.19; 32.6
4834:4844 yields -0.03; 30.7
